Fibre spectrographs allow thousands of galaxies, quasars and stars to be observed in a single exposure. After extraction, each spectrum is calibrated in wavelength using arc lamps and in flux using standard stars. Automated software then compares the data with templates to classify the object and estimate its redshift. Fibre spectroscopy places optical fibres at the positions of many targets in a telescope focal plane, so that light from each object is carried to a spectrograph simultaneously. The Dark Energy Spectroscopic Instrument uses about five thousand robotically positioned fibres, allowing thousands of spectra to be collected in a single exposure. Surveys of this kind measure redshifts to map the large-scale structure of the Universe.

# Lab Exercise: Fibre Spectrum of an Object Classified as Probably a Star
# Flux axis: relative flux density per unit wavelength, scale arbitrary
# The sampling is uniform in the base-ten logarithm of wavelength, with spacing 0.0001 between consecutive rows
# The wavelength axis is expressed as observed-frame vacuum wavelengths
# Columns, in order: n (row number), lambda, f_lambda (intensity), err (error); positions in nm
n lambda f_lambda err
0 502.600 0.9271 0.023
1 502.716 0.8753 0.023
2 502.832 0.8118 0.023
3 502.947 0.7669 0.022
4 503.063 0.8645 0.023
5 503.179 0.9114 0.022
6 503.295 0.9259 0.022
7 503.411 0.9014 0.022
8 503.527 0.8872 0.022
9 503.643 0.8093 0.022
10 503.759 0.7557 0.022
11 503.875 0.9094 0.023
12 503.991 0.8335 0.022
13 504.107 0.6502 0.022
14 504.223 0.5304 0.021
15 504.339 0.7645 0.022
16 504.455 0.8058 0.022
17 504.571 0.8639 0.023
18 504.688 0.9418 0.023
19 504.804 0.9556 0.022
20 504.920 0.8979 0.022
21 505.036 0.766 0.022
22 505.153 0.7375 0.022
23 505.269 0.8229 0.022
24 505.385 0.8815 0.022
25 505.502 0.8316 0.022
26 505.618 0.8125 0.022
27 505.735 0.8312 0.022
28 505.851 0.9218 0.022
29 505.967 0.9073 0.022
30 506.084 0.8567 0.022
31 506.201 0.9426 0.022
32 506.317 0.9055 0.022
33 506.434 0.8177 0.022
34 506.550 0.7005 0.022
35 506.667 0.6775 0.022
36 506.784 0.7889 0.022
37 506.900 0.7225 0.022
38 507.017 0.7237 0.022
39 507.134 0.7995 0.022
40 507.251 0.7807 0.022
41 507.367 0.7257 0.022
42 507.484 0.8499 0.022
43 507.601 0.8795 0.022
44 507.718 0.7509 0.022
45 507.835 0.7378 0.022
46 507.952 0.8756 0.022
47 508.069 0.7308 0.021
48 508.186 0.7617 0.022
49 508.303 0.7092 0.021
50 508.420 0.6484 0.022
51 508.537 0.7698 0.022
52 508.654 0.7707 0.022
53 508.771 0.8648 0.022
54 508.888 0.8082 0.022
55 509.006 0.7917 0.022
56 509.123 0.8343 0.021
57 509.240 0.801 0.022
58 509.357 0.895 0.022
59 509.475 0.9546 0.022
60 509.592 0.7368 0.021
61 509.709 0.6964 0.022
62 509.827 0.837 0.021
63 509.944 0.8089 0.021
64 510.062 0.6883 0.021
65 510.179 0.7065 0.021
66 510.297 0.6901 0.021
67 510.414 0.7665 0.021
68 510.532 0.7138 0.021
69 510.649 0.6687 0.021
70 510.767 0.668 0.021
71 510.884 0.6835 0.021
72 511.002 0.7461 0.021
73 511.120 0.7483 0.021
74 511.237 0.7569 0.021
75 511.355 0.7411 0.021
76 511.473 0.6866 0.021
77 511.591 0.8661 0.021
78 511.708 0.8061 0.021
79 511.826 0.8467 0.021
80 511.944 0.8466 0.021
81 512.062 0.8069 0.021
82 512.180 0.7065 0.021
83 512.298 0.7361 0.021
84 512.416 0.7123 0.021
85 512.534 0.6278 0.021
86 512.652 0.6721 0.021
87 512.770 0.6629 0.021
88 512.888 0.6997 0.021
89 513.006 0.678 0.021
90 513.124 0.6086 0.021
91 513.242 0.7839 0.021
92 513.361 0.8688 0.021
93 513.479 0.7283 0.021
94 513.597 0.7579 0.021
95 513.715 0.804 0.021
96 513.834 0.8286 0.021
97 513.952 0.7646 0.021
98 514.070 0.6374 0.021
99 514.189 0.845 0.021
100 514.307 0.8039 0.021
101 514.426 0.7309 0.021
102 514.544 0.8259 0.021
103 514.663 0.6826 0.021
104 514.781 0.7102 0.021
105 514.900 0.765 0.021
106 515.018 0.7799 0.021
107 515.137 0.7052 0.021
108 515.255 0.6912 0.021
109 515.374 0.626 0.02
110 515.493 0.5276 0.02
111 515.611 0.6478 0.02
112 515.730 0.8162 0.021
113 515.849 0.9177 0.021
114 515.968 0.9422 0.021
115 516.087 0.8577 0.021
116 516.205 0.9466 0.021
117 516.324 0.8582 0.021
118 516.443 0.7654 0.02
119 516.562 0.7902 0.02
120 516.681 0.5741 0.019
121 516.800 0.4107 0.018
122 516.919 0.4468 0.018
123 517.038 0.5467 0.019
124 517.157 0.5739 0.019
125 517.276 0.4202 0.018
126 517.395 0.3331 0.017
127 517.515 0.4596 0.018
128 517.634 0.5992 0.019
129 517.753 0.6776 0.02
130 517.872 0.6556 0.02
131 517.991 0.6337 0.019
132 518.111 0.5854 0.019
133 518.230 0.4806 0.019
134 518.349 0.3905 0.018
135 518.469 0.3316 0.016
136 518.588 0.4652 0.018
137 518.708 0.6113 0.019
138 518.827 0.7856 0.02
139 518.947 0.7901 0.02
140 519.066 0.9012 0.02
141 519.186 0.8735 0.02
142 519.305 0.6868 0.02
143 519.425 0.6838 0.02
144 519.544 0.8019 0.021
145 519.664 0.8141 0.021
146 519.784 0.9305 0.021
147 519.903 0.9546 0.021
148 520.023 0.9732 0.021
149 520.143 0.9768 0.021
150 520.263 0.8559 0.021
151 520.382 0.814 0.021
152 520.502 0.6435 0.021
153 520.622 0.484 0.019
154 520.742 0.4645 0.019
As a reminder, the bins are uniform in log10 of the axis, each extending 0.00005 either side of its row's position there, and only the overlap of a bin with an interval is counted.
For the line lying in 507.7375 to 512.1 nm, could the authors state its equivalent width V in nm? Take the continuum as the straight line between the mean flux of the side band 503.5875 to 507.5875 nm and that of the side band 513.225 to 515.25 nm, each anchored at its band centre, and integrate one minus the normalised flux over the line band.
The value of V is 0.10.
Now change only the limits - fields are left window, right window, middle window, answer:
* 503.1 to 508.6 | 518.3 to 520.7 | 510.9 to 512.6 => 0.05 nm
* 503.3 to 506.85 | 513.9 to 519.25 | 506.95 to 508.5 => 0.04 nm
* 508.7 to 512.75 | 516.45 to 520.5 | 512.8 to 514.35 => -0.06 nm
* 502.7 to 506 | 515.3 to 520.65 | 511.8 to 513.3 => 0.05 nm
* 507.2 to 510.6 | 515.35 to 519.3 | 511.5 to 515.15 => -0.23 nm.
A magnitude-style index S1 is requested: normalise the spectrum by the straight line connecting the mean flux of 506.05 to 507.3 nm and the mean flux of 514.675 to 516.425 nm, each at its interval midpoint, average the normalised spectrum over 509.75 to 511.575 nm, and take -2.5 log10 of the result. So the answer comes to 0.07 mag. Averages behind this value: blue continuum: 0.791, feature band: 0.73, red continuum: 0.769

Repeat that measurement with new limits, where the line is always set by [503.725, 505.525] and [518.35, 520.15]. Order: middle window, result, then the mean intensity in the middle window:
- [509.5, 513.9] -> 0.057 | 0.742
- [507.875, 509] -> 0.033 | 0.771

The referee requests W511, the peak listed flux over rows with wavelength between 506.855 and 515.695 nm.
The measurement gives 0.9546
